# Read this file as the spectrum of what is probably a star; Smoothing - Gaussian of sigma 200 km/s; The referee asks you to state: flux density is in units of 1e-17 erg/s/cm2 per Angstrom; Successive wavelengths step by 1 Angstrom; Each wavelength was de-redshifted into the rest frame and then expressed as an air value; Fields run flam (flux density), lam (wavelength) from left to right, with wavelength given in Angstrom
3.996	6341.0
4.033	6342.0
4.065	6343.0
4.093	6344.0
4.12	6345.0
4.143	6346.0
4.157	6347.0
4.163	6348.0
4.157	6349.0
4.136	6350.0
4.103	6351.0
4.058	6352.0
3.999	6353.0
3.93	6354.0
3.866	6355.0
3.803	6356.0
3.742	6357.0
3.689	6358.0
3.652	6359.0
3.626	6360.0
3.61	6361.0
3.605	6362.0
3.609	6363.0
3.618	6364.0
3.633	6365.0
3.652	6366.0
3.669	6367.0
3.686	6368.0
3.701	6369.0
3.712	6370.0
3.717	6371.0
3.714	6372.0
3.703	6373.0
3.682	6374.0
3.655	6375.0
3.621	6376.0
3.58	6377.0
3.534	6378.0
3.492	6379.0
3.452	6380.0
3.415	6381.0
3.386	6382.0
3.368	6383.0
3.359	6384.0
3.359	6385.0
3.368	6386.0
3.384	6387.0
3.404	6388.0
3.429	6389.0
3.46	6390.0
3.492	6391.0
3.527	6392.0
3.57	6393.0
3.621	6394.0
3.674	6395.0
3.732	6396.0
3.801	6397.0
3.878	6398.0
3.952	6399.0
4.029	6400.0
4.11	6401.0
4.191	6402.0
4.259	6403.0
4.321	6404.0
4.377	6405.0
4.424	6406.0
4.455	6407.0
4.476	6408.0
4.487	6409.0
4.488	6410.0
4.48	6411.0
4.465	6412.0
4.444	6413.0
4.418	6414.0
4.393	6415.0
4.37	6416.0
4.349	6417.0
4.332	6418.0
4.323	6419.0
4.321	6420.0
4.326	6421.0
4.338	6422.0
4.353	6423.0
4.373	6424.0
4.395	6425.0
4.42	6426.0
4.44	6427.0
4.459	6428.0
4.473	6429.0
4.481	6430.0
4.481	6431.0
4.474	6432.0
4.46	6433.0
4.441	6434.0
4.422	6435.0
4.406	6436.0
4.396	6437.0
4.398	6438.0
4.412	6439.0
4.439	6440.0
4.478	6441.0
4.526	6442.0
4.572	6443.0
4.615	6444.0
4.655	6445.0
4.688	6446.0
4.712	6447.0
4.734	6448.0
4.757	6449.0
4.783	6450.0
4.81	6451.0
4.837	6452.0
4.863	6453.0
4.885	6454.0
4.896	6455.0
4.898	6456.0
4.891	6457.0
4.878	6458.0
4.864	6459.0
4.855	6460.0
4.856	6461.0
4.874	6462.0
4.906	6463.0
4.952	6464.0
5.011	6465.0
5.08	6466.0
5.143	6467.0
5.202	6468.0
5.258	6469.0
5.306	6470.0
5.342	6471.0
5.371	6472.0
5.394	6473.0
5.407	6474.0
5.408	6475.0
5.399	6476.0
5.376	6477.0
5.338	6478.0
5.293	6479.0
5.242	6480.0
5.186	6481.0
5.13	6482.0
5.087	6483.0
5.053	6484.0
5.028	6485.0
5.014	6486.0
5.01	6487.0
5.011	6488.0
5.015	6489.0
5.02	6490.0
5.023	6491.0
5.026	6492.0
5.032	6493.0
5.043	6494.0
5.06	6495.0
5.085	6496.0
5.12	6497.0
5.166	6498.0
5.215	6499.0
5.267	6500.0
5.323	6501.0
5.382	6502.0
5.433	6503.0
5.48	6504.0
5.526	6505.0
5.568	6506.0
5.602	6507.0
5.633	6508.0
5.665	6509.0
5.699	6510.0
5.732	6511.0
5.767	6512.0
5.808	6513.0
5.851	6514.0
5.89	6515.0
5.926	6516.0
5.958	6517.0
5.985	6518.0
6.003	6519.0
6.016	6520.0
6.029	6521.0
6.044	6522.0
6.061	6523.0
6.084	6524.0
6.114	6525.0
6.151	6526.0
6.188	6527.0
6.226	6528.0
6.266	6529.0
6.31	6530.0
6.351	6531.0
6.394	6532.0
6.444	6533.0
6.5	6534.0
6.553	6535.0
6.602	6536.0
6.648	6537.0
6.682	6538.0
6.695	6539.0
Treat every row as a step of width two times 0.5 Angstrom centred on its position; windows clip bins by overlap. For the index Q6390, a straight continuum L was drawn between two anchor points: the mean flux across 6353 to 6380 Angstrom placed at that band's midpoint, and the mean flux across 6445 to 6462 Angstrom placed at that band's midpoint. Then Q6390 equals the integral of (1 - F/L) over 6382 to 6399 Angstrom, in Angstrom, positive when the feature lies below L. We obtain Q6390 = 2.0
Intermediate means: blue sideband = 3.68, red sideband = 4.82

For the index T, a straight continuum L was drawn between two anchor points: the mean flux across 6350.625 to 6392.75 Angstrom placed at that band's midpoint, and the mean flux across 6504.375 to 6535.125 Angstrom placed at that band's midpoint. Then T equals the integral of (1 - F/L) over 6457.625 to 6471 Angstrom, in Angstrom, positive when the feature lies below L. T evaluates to 0.2 Angstrom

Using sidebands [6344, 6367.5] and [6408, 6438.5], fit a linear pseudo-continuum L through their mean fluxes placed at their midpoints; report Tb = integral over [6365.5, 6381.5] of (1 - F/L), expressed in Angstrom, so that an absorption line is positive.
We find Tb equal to 1.5 Angstrom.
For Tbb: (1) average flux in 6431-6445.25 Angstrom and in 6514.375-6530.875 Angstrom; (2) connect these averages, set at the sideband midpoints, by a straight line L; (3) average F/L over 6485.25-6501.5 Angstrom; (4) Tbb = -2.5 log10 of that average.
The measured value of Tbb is 0.09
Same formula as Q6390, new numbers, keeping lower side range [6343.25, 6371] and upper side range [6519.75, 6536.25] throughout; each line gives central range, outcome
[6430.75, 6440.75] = 1.1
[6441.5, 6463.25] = 1.7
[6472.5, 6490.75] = 1.3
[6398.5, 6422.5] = 1.4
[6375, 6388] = 2.3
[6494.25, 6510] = 1.4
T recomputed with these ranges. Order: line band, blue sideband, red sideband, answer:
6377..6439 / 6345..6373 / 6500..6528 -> 5.4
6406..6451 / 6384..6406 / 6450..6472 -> -1.0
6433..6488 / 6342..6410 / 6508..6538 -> 2.3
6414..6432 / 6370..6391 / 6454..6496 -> -0.7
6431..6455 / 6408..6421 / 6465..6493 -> 0.8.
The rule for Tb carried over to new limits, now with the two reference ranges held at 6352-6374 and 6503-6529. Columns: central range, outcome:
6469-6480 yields -0.1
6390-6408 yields 1.1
